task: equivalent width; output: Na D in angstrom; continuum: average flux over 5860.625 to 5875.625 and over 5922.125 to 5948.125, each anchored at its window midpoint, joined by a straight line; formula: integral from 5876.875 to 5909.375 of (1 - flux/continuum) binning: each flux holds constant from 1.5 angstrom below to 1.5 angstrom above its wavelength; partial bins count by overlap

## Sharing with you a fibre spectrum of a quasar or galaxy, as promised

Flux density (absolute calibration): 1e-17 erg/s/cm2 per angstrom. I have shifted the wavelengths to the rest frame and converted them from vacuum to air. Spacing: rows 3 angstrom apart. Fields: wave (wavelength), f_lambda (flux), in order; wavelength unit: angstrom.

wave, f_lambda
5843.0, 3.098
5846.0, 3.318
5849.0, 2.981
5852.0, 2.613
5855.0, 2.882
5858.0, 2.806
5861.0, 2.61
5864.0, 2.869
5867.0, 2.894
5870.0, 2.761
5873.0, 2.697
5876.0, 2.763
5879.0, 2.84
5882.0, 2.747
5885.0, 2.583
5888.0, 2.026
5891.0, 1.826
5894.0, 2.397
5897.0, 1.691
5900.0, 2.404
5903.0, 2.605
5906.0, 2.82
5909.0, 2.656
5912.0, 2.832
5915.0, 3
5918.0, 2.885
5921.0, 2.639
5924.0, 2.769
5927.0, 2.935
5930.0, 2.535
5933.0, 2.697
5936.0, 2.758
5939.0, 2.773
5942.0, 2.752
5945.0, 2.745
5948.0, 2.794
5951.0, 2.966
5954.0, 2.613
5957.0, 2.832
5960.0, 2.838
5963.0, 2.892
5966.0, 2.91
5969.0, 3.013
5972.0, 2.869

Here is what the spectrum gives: 4.1 angstrom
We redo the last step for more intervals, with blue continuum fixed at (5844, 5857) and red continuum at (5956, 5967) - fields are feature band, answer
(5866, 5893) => 3.38 angstrom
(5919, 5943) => 1.29 angstrom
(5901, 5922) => 0.96 angstrom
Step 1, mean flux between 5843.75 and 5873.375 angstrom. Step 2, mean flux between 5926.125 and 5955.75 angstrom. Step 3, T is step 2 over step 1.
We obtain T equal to 0.96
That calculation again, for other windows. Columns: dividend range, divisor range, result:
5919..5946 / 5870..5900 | 1.13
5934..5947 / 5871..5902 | 1.15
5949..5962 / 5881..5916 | 1.15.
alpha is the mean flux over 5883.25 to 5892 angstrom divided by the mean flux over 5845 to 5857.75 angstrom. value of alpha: 0.75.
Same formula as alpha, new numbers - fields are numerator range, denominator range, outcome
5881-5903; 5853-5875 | 0.81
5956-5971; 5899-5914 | 1.08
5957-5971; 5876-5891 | 1.16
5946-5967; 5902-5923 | 1.02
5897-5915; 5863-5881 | 0.93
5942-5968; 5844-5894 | 1.05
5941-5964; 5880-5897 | 1.23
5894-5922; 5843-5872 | 0.91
